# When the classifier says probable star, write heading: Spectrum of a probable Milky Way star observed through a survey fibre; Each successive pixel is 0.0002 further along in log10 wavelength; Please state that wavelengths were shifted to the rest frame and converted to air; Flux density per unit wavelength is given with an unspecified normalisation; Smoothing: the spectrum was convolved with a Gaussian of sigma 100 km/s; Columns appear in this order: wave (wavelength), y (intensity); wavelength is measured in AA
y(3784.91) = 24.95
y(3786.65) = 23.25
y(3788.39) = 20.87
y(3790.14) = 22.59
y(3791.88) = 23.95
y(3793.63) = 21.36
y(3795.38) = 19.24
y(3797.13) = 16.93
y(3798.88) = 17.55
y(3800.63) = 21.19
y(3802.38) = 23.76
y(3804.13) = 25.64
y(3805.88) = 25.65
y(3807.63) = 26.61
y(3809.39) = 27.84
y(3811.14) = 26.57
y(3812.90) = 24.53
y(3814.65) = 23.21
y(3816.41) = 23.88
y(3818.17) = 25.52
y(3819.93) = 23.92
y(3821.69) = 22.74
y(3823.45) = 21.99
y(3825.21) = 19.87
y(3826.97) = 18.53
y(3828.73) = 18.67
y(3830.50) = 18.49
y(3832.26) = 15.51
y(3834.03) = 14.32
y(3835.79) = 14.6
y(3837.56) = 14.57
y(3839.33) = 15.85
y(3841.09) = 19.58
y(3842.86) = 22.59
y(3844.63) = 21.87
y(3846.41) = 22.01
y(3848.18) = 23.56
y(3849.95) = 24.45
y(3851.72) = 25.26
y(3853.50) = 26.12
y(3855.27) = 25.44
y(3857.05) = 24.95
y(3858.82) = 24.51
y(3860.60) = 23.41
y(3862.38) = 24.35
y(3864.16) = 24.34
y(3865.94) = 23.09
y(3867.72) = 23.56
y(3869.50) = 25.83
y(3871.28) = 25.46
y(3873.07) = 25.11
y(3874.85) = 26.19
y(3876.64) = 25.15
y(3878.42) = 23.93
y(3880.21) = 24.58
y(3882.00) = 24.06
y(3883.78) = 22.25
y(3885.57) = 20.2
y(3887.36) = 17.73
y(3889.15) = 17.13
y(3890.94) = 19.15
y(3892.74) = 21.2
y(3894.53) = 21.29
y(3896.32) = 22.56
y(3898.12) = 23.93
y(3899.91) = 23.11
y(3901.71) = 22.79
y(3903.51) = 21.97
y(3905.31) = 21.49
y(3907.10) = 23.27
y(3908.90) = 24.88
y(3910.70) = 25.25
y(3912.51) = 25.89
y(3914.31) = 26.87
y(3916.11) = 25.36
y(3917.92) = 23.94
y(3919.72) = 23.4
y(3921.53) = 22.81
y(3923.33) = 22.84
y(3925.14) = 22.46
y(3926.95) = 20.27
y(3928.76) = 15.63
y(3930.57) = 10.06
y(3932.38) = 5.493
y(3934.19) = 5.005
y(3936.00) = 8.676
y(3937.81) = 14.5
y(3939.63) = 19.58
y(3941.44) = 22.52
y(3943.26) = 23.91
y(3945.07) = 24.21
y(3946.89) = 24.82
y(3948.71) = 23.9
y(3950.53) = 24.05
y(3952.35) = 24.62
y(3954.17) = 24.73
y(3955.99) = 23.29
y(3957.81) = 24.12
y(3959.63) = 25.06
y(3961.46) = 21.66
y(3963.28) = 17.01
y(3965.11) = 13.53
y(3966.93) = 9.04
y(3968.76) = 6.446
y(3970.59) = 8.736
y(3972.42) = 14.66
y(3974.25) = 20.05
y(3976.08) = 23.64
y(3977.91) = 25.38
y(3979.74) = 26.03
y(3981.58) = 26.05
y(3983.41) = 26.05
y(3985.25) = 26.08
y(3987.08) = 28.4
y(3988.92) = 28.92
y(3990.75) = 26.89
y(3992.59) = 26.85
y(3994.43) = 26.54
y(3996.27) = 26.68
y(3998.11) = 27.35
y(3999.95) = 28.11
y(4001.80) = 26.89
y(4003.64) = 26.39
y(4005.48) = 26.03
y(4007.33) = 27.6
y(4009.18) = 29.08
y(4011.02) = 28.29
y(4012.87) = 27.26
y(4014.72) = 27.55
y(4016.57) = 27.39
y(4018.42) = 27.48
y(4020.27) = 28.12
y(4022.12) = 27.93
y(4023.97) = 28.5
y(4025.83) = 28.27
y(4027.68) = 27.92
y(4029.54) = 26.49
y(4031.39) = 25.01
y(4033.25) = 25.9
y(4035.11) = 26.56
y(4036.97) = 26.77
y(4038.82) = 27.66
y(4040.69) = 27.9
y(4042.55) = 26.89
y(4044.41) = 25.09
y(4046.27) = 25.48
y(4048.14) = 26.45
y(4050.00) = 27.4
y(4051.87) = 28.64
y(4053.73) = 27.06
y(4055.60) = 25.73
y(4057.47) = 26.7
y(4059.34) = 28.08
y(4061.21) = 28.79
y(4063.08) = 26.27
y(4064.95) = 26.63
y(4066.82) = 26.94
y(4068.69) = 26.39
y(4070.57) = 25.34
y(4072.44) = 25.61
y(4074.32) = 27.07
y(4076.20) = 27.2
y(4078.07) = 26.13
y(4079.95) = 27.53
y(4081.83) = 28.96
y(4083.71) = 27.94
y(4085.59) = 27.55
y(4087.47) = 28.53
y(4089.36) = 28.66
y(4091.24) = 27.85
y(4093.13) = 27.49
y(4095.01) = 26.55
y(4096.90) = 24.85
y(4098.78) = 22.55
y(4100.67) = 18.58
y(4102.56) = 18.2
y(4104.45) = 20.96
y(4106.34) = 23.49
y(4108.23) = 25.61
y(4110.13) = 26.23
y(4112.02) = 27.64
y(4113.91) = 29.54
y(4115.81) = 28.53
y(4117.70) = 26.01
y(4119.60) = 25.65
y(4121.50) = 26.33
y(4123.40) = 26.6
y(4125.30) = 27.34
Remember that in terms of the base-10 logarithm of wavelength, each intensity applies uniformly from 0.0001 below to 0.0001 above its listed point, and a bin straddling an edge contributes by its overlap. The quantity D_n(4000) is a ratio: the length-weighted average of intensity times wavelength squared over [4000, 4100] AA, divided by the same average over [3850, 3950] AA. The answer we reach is 1.33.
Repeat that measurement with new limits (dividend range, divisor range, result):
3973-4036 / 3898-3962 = 1.31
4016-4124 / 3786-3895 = 1.34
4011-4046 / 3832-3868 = 1.37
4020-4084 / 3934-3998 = 1.31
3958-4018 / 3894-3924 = 1.04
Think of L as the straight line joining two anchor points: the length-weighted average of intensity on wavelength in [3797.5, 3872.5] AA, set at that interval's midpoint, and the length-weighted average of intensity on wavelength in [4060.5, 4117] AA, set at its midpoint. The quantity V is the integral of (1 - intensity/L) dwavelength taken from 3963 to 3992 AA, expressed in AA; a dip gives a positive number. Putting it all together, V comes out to 4.6 AA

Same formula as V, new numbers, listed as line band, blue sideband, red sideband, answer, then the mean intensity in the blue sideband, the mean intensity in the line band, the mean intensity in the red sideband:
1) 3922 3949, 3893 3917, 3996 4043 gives 7.8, 23.7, 17.5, 27.3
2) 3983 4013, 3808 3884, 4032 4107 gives -2.6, 22.6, 27.3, 26.2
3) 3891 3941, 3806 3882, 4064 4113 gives 7.3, 22.7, 20.2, 25.8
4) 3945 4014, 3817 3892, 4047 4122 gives 2.2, 21.9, 23.6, 26.3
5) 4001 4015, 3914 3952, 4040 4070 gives -1.9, 19.5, 27.4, 26.9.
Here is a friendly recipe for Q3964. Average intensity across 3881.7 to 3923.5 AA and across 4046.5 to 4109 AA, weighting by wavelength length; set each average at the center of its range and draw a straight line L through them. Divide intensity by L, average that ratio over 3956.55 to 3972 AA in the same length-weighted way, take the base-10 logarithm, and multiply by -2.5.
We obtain 0.44 mag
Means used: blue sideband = 22.6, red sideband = 26.1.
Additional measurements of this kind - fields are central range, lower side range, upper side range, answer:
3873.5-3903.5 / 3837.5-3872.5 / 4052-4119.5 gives 0.07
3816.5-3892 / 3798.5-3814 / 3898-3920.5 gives 0.11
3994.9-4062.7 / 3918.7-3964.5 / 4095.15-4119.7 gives -0.22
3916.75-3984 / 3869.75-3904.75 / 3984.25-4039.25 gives 0.27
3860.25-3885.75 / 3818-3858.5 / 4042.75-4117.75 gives -0.12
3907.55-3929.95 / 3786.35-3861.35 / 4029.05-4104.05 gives 0.02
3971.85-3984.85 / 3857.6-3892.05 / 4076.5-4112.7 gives 0.04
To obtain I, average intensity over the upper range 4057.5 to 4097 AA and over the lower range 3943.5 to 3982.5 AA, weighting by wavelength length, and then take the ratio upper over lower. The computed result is 1.32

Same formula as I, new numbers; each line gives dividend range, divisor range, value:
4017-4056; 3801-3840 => 1.26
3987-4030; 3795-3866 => 1.25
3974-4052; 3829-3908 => 1.22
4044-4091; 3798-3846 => 1.27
